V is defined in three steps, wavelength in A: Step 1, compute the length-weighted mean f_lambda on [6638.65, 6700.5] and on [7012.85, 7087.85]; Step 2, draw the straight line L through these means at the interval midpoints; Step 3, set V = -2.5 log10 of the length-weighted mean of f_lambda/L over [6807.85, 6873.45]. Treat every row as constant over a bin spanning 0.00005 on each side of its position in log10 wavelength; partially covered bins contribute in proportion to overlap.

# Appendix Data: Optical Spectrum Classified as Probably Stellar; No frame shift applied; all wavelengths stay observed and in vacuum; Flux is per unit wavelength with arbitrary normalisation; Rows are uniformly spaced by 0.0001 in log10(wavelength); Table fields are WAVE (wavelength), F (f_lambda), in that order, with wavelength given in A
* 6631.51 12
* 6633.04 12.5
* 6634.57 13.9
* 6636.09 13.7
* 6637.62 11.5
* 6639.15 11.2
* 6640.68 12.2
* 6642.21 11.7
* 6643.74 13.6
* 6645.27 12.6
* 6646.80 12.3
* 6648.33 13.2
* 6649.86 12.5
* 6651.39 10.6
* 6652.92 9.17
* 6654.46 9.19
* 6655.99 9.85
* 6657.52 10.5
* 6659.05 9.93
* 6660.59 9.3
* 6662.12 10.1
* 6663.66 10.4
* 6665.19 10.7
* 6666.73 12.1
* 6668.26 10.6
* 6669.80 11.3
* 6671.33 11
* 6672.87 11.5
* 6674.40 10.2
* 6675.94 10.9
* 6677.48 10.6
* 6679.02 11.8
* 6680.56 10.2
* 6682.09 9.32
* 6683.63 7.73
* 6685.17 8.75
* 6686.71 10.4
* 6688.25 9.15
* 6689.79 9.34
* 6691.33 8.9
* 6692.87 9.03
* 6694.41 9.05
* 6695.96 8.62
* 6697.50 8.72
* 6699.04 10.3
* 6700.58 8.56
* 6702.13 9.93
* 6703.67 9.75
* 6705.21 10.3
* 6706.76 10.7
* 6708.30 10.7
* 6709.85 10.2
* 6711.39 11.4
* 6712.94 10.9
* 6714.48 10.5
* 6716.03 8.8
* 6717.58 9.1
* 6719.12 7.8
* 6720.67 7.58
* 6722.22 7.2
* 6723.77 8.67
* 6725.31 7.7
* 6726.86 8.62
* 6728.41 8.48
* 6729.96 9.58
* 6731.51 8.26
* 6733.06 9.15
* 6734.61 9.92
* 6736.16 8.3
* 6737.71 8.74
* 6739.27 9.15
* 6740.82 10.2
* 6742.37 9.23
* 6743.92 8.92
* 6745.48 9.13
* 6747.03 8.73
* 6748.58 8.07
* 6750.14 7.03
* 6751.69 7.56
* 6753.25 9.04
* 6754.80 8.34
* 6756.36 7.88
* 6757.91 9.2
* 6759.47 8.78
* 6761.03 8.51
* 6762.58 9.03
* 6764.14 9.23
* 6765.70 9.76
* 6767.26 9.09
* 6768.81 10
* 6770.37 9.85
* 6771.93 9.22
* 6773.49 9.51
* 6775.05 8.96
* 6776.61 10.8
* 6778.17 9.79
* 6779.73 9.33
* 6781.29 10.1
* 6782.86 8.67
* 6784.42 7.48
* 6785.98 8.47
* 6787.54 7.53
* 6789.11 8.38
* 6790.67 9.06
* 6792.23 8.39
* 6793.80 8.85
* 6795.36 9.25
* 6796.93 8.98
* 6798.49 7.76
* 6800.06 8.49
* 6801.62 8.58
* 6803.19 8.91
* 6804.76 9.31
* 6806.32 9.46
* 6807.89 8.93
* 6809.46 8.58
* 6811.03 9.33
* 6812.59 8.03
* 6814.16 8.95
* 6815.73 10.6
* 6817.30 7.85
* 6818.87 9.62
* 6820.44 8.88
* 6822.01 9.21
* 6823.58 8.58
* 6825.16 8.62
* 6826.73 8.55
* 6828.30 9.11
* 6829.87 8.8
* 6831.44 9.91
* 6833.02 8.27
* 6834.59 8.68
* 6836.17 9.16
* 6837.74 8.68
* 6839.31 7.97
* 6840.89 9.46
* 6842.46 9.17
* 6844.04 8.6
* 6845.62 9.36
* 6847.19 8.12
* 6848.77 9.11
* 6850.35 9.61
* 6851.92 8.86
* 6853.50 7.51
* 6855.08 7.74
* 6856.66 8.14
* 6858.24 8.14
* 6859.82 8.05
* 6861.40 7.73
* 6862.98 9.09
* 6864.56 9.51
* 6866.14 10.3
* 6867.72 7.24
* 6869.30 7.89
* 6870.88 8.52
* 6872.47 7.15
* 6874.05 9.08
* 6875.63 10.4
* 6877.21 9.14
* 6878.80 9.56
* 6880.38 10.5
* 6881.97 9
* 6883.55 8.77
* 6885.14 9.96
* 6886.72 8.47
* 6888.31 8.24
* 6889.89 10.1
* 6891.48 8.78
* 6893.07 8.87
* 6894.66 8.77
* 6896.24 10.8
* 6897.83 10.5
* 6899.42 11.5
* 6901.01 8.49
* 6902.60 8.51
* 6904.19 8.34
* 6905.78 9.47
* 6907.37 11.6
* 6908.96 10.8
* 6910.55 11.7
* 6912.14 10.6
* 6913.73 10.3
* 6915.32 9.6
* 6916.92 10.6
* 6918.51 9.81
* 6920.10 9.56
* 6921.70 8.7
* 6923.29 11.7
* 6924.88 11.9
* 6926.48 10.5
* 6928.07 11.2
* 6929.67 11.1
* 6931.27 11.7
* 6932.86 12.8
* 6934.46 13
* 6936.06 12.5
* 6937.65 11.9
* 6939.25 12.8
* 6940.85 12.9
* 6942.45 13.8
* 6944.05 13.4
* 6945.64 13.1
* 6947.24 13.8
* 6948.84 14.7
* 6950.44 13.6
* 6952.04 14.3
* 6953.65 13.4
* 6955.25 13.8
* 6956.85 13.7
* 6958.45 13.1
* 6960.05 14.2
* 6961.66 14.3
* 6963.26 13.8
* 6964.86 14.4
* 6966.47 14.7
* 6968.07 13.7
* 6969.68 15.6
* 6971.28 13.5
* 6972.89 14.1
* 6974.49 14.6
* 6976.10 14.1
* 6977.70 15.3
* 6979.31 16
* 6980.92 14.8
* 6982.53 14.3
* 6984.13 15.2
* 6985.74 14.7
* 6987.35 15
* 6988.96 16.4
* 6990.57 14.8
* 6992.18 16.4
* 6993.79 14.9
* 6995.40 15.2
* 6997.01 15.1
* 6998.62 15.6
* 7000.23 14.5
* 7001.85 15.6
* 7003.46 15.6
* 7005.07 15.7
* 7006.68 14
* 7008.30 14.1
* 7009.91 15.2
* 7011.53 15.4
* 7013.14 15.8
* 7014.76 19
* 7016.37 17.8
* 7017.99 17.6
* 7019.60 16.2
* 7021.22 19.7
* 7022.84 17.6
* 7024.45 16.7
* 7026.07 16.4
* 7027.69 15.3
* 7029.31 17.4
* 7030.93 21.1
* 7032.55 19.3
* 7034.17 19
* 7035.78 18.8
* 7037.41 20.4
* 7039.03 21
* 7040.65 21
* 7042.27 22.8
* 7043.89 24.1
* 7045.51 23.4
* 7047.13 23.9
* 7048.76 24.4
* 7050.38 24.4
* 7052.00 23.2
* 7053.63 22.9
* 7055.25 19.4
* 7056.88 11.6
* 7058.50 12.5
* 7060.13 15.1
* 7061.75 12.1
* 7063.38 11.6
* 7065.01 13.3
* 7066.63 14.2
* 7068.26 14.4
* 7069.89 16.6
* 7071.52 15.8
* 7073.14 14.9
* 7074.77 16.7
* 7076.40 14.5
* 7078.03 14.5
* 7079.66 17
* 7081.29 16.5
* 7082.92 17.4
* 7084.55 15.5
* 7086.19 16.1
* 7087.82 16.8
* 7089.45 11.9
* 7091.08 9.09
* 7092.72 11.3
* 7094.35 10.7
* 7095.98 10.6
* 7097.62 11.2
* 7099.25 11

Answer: 0.495 mag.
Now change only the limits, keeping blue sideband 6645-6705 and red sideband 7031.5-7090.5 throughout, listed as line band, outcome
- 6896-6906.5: 0.453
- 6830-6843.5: 0.438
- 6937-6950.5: 0.156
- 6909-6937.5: 0.334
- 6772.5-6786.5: 0.302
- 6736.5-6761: 0.319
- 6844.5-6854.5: 0.478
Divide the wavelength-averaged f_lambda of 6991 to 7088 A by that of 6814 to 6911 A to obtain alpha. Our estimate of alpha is 1.9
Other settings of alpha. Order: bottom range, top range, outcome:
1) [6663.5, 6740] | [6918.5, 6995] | 1.41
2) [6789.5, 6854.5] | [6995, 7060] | 2.06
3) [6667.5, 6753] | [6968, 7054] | 1.85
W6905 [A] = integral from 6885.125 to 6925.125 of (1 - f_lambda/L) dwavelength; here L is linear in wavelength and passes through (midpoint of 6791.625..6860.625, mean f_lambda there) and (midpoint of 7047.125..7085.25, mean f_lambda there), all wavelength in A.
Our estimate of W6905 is 5.2 A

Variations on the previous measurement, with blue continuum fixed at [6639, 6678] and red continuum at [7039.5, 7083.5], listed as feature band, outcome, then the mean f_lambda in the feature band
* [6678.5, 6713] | 5.9 A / 9.69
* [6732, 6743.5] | 2.9 A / 9.21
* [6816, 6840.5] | 8.9 A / 8.84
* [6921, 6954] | 6.7 A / 12.5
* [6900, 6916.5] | 5.7 A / 9.98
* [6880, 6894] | 5.4 A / 9.14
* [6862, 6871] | 3.6 A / 8.76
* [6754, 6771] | 5.0 A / 9.06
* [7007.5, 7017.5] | 0.4 A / 16.3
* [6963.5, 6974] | 1.2 A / 14.3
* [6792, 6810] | 6.2 A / 8.8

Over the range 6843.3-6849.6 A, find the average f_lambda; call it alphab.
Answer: 8.8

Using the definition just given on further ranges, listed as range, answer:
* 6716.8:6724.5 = 8.06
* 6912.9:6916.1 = 9.97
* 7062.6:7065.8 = 12.4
